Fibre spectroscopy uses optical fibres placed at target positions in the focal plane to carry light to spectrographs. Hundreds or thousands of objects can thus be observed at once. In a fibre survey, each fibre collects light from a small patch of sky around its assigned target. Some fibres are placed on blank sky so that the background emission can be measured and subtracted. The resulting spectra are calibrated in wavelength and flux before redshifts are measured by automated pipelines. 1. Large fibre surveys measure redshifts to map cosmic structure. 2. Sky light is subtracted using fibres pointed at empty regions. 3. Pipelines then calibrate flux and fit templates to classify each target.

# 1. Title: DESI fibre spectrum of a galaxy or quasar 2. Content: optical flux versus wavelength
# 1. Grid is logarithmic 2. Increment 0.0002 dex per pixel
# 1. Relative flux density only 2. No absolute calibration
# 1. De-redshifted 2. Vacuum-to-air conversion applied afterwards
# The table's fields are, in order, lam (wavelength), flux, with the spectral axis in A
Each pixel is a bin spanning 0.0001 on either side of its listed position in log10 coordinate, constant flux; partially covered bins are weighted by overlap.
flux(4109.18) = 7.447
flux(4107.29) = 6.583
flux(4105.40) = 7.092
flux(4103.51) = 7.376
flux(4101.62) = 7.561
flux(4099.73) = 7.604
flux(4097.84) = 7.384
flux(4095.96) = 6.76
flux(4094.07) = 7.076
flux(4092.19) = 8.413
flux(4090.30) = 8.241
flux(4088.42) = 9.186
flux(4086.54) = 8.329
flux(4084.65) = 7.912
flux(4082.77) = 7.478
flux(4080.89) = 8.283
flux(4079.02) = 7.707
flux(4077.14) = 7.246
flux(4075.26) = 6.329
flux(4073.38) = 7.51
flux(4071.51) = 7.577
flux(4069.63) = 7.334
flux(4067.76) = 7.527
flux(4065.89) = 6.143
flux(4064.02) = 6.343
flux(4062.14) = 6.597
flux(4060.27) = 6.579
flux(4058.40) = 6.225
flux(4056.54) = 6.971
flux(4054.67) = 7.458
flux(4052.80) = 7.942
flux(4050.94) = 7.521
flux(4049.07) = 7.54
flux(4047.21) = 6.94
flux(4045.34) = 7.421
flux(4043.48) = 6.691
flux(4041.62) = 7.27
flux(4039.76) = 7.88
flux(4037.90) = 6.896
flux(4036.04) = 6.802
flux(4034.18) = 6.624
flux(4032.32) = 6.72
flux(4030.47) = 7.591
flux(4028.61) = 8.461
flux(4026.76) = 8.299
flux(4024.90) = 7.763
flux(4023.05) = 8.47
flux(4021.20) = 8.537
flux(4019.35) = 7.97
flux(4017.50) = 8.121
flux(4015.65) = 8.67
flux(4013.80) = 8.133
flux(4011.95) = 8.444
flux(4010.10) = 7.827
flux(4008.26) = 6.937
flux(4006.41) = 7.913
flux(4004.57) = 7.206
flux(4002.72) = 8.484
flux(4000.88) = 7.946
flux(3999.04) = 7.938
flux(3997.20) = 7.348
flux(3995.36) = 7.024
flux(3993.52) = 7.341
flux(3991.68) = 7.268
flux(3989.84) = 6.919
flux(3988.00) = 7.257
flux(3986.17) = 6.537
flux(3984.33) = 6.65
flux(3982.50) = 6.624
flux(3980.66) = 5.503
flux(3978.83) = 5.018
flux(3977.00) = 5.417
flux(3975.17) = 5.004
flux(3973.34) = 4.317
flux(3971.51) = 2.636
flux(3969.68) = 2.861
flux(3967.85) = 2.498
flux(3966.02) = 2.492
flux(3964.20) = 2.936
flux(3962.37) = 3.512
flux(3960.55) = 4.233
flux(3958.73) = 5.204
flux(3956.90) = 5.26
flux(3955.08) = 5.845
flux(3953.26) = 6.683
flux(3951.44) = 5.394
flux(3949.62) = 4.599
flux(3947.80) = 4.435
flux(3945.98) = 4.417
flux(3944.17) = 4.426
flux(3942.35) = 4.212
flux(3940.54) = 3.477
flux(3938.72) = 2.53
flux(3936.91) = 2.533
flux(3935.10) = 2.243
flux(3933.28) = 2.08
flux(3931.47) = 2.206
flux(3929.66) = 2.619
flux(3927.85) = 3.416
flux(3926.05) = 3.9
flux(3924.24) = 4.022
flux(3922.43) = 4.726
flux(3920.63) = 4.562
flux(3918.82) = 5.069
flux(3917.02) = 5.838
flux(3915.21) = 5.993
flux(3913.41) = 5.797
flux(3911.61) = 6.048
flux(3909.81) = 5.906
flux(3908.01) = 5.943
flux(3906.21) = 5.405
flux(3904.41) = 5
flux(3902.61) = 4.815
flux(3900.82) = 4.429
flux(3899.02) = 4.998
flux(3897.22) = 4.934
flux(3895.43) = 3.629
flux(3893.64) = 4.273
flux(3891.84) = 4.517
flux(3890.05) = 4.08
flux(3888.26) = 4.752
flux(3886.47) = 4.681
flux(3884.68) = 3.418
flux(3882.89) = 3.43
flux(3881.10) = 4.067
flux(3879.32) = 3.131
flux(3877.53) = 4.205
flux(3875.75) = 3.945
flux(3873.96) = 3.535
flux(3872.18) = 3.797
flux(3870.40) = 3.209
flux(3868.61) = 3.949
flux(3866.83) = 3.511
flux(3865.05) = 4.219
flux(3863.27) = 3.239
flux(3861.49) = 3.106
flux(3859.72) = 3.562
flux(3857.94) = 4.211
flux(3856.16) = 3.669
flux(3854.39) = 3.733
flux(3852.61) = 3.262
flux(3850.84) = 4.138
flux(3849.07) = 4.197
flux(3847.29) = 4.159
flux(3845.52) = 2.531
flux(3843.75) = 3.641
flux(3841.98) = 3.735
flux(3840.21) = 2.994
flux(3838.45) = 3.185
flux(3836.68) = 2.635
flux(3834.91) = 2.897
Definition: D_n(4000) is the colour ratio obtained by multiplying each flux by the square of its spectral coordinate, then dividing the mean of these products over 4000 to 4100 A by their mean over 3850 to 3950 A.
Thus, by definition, 2.0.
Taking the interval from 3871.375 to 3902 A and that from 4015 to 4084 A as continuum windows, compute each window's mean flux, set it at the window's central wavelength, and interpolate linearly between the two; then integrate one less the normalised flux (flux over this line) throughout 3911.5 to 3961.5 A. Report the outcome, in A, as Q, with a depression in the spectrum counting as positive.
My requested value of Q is 7.6 A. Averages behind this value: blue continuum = 4.12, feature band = 4.32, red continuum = 7.39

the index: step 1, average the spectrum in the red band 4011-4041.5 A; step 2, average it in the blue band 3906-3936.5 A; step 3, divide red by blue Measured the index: 1.78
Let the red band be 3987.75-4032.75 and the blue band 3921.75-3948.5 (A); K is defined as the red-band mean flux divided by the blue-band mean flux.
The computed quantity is 2.30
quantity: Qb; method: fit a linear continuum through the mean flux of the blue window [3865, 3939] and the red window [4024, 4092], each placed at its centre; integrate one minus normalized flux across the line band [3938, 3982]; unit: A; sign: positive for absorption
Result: 8.6 A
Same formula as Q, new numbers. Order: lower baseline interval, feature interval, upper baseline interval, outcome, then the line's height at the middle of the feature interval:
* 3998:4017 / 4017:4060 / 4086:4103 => 2.4 A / 7.9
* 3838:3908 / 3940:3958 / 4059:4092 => 1.3 A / 5.27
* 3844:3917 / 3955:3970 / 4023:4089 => 5.0 A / 5.7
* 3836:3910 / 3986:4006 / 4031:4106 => -4.4 A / 6.08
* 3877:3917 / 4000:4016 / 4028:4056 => -2.9 A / 6.7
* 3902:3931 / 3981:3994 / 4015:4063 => -1.0 A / 6.38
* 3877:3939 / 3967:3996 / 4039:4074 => 0.9 A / 5.69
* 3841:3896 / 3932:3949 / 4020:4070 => 6.1 A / 5.22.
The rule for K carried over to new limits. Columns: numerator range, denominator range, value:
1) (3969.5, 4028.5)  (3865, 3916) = 1.57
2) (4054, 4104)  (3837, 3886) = 2.04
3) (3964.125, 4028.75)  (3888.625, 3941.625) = 1.55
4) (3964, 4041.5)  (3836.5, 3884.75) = 1.87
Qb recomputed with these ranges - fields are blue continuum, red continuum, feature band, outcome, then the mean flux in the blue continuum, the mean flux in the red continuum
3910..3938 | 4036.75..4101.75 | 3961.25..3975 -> 5.2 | 4.1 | 7.36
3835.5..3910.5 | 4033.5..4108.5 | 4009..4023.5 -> -4.2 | 3.99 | 7.31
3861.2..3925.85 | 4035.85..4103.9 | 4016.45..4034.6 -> -3.5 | 4.46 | 7.36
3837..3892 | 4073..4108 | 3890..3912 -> -2.9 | 3.72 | 7.59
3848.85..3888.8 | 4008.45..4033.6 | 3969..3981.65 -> 4.4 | 3.77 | 8.03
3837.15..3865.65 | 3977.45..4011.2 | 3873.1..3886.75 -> 1.6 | 3.58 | 7.08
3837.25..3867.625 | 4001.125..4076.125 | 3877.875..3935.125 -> 3.3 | 3.58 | 7.45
